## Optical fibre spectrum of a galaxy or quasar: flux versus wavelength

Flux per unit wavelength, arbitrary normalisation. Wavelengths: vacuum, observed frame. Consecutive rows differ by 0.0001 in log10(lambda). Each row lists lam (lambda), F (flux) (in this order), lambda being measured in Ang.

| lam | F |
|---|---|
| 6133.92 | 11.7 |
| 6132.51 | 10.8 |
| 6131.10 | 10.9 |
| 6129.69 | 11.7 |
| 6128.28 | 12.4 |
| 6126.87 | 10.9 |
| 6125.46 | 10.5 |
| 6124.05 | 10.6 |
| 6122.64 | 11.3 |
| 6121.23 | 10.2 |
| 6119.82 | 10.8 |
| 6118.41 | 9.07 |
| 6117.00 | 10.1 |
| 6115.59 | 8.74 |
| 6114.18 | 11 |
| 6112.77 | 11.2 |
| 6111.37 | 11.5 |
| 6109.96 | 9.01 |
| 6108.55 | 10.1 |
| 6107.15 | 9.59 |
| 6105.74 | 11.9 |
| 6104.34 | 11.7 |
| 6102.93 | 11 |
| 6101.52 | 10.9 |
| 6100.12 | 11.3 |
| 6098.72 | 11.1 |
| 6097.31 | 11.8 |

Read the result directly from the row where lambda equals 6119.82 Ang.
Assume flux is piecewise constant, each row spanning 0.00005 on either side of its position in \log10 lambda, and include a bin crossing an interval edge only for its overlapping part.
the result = 10.8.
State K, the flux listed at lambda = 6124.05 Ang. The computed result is 10.6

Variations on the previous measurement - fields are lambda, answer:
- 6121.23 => 10.2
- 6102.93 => 11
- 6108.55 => 10.1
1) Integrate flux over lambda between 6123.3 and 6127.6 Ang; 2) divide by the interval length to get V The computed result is 10.7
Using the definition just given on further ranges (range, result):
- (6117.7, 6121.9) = 10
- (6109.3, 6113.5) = 10.6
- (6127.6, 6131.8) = 11.7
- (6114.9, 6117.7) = 9.42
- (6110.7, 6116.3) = 10.6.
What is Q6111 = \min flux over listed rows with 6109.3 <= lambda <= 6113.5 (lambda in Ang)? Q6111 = 9.01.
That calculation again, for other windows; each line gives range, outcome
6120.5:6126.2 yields 10.2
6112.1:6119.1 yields 8.74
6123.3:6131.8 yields 10.5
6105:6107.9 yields 9.59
